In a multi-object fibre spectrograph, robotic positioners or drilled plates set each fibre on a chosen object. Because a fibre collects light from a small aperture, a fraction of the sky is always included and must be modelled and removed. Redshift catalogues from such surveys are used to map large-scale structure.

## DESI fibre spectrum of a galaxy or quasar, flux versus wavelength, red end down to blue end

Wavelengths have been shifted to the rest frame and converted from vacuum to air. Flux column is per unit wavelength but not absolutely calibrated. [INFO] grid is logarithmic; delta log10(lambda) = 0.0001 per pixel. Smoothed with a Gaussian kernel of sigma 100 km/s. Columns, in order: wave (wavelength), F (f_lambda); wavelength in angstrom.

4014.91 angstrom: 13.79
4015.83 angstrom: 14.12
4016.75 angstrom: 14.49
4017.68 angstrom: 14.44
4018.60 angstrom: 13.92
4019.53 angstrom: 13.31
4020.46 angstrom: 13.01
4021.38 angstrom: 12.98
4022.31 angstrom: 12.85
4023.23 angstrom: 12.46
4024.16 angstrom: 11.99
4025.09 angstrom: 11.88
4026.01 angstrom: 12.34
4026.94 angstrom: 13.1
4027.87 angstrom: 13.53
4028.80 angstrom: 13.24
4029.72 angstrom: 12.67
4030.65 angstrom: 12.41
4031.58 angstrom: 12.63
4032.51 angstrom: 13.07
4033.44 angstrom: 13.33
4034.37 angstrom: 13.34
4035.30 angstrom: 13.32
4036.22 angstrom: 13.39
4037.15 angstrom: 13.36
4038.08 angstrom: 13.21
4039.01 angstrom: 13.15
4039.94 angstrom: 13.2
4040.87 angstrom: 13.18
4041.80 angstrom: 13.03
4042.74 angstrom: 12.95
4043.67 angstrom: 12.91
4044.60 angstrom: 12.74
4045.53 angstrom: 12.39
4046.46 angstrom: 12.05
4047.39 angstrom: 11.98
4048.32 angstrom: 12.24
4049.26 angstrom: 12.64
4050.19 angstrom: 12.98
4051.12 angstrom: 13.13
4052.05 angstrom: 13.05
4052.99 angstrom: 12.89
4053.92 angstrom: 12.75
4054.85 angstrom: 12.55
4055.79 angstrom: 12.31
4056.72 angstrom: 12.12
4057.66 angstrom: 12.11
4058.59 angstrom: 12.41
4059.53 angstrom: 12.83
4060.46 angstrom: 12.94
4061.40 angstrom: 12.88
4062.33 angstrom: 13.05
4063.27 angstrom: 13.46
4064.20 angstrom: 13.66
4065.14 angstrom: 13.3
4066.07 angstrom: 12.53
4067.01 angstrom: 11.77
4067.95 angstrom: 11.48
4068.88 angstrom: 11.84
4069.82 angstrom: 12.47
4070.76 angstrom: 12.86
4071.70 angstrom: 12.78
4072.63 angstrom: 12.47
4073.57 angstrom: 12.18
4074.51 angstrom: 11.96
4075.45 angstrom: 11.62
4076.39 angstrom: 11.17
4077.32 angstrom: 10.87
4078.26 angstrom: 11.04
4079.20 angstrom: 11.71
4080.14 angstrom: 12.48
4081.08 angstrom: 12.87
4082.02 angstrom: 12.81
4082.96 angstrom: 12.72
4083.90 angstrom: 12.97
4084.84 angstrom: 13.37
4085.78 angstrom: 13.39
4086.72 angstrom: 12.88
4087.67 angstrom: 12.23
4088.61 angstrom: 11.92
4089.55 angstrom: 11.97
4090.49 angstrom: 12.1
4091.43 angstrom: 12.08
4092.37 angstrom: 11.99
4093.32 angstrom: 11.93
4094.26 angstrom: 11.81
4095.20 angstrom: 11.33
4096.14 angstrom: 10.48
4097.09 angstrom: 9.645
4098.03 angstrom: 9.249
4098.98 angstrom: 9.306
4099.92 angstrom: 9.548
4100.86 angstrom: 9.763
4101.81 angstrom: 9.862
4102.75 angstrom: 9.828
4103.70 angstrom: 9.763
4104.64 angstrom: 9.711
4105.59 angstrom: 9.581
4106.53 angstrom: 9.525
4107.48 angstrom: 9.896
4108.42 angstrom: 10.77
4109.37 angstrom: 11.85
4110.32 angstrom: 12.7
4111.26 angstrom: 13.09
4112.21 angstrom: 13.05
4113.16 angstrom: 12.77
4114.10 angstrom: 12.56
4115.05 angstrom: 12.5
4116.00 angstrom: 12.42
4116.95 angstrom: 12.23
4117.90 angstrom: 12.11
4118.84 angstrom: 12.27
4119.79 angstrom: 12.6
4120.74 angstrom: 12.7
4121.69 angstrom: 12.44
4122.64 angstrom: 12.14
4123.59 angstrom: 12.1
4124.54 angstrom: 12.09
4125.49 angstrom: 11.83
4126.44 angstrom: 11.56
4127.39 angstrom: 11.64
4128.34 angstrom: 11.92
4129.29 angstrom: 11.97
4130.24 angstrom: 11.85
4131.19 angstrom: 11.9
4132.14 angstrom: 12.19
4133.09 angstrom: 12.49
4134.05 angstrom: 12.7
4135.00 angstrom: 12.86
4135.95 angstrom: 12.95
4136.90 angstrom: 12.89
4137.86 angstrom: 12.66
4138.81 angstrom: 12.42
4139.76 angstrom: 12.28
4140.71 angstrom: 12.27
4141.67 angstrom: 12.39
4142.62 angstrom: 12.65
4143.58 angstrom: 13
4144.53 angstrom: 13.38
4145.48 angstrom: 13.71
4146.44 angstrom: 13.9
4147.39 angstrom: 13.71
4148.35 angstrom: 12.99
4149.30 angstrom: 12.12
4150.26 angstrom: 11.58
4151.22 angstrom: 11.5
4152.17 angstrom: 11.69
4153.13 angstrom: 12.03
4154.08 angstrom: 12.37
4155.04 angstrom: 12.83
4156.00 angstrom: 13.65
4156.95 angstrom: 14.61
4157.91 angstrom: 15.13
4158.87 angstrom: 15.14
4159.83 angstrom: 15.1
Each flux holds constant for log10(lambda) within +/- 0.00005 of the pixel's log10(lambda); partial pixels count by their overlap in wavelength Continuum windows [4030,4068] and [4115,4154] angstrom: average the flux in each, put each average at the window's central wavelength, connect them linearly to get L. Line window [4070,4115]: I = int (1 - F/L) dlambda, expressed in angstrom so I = 3.8 angstrom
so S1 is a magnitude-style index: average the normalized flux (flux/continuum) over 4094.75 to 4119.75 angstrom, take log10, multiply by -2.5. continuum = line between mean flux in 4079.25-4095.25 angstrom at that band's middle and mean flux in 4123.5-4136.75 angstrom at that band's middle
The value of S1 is 0.12 mag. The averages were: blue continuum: 12.4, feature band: 11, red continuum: 12.2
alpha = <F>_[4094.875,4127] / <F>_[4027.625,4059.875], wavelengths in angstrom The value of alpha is 0.88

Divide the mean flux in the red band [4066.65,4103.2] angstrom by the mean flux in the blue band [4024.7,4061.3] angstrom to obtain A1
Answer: 0.9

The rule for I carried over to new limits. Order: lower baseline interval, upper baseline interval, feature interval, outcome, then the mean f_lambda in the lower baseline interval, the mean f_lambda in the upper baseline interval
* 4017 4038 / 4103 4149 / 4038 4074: 0.3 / 13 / 12.2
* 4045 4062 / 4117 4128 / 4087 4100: 1.2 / 12.6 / 12.1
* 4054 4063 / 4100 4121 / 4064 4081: 0.2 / 12.6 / 11.4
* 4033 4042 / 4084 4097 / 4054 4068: 0.1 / 13.3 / 12.1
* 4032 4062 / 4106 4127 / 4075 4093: 0.3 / 12.8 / 12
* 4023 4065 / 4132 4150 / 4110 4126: 0.5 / 12.8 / 12.8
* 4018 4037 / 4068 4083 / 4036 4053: -0.3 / 13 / 12.1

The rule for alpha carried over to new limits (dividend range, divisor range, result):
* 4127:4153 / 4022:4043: 0.97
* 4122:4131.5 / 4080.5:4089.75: 0.94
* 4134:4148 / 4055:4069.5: 1.03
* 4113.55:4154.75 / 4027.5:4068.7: 0.97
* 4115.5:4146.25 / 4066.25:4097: 1.03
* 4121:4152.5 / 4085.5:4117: 1.10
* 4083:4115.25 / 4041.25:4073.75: 0.90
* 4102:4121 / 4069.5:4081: 0.96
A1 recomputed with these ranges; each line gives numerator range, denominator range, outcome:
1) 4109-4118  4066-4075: 1.03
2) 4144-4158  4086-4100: 1.15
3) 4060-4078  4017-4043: 0.95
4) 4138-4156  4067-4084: 1.04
